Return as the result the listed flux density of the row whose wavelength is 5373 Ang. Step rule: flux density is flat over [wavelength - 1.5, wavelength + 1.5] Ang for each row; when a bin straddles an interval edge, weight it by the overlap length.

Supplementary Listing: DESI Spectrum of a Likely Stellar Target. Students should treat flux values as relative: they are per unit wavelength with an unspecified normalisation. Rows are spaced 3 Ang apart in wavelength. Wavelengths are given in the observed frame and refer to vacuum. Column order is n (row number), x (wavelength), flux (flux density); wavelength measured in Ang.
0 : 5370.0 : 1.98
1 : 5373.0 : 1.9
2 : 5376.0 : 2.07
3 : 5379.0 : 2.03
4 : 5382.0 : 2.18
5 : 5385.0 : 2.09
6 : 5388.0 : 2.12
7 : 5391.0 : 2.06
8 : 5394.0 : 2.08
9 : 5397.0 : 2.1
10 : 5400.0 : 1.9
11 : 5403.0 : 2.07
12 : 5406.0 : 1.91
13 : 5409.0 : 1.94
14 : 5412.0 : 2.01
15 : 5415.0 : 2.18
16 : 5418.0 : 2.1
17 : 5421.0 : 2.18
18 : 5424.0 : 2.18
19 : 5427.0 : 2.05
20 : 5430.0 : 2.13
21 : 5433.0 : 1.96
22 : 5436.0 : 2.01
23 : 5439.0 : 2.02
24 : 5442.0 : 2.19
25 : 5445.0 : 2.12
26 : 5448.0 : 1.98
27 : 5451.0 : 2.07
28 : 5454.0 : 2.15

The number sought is 1.9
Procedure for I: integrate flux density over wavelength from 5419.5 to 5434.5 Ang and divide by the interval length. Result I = 2.1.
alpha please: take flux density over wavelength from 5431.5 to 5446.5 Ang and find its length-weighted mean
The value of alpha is 2.06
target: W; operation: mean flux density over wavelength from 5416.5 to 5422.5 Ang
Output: 2.14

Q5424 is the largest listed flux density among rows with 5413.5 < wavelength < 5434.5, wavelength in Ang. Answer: 2.18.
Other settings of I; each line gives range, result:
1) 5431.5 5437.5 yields 1.99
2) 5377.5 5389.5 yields 2.1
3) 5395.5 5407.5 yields 2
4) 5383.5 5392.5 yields 2.09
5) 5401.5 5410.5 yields 1.97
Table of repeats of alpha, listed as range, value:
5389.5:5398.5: 2.08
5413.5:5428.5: 2.14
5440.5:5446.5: 2.15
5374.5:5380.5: 2.05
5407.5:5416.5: 2.04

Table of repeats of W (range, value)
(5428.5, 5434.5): 2.04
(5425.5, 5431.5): 2.09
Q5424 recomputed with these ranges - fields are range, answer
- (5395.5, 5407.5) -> 2.1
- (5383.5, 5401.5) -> 2.12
